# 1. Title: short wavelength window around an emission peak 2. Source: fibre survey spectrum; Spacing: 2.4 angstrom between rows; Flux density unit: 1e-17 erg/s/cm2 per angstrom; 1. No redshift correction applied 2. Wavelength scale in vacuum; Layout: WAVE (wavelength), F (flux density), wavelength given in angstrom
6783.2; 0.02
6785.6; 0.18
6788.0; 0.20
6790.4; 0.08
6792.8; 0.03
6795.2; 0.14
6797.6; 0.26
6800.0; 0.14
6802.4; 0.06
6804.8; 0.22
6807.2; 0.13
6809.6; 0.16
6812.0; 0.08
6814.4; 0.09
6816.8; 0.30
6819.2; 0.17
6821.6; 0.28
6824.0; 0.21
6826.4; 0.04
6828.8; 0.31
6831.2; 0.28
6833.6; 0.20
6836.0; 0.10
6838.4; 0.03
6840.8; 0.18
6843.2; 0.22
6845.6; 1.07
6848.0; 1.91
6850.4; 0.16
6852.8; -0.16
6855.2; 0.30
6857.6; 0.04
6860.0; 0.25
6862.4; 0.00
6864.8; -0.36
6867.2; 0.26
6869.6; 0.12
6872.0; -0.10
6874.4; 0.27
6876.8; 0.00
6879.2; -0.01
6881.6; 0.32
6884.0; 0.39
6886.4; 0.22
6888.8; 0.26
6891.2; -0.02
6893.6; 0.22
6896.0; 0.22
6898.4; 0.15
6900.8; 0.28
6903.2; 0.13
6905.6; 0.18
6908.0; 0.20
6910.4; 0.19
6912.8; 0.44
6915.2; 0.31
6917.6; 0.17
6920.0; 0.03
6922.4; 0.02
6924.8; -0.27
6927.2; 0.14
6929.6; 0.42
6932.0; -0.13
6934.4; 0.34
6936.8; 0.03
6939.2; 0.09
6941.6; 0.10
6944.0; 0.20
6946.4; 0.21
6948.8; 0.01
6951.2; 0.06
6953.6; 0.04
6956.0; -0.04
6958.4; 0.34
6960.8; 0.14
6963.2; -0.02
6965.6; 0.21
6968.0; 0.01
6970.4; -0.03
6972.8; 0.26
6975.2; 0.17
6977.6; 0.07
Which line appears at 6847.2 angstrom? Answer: Hbeta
